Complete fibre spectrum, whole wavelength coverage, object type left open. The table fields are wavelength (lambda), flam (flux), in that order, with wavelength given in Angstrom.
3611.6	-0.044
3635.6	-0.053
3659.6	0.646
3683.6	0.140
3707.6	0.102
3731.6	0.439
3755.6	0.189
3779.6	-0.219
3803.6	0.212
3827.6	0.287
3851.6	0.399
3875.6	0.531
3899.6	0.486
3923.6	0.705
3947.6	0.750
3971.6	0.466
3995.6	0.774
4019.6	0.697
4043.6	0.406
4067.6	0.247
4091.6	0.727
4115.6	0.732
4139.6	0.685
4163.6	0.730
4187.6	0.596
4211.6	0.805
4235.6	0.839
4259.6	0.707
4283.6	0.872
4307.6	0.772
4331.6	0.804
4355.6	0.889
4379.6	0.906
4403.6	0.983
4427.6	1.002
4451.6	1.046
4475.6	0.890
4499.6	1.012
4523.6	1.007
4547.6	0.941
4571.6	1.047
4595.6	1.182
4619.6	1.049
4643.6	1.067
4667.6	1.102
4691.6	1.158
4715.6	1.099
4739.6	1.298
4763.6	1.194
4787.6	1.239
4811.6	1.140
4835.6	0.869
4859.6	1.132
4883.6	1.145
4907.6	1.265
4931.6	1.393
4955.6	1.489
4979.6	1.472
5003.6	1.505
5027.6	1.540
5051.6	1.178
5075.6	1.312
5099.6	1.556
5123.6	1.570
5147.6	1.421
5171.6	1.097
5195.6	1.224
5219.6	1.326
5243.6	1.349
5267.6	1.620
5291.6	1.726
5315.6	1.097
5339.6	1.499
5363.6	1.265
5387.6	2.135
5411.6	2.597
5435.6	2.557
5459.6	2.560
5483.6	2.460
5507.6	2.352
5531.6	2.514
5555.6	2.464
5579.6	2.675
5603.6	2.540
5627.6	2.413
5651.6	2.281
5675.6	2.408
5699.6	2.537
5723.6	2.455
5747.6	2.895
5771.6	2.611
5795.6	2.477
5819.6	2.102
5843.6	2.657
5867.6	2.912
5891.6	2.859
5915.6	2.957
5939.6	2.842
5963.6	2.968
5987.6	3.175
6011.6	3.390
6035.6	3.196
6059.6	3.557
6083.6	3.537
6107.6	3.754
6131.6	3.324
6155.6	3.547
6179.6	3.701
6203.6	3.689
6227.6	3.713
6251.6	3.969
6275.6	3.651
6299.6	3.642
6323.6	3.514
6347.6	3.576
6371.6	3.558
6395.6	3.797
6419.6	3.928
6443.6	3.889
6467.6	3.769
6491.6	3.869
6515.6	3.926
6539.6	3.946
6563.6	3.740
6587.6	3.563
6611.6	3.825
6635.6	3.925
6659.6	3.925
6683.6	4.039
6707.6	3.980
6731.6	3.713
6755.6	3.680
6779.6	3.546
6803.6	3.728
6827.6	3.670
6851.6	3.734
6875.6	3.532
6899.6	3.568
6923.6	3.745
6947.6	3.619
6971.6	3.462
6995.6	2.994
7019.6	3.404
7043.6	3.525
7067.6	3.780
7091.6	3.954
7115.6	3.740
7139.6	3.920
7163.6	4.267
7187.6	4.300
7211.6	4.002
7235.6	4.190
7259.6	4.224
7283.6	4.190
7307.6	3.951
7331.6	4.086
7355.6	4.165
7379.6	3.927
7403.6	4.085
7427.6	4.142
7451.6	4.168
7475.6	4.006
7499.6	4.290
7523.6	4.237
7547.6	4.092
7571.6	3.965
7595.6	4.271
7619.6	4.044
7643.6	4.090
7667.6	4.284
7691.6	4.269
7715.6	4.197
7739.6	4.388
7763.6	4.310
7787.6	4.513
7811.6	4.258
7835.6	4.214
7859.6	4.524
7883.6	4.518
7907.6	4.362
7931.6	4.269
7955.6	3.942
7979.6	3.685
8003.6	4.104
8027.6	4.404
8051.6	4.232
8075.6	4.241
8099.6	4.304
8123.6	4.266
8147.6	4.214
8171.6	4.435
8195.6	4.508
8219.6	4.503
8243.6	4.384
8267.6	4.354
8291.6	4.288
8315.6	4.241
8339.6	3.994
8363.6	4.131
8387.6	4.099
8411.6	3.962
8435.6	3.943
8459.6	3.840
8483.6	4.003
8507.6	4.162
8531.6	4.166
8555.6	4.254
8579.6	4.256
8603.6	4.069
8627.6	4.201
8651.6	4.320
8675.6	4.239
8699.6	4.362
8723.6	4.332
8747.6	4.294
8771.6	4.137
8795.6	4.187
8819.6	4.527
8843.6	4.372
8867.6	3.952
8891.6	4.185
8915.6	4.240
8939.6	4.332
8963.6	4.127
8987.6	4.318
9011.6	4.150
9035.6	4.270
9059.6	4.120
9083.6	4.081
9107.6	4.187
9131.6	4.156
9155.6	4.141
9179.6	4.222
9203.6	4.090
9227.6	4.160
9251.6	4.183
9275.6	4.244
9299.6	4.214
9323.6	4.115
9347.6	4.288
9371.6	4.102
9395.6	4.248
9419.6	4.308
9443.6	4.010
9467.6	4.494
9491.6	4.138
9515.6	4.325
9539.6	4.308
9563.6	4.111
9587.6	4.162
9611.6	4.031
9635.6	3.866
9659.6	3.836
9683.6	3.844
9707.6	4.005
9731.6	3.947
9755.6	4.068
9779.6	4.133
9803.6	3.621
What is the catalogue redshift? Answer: 0.352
